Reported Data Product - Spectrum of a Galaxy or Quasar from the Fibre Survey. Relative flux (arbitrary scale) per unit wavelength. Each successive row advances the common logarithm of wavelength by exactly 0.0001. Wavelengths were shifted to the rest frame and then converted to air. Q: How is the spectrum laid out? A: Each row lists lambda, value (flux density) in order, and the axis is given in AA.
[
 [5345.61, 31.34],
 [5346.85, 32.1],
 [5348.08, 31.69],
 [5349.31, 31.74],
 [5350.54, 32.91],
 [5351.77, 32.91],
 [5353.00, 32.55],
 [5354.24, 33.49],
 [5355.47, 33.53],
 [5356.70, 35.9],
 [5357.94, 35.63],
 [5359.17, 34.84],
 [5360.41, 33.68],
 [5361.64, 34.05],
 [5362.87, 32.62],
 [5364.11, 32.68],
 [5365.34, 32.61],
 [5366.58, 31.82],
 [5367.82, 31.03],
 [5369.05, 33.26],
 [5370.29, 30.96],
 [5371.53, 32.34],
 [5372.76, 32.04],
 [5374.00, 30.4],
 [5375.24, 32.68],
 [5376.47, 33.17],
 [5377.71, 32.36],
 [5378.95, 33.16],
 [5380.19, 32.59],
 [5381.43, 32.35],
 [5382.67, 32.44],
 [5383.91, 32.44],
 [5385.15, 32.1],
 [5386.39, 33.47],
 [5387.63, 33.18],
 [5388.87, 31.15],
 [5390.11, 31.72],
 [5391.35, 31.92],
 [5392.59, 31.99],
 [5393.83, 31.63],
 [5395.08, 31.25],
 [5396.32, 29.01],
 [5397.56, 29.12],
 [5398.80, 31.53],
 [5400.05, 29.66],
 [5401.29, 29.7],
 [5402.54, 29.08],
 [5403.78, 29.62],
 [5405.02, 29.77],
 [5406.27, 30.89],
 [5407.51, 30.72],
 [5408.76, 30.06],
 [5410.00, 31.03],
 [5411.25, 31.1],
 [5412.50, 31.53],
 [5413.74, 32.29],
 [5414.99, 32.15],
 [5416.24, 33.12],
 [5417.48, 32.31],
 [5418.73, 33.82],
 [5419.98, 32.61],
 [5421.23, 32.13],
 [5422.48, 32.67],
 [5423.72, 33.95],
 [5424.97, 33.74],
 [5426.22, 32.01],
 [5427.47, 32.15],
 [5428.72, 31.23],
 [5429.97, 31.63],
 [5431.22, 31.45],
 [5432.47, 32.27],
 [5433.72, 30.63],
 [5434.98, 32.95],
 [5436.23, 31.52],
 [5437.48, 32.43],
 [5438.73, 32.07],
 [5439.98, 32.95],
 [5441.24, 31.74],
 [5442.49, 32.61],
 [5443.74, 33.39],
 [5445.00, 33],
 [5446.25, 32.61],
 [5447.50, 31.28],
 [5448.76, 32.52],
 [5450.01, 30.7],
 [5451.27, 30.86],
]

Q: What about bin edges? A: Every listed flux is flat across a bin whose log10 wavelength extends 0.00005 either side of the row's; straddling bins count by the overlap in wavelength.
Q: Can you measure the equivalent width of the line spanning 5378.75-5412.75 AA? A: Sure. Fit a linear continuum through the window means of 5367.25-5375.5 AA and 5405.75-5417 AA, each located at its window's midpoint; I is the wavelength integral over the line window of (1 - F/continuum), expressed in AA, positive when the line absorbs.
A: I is 0.4 AA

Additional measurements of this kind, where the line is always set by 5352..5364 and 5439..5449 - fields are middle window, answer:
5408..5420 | 0.38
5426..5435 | 0.28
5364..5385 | 0.88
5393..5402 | 0.80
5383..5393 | 0.35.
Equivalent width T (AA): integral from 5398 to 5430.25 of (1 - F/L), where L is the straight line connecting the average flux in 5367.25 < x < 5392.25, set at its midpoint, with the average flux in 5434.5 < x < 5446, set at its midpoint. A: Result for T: 0.9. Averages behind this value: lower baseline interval 32.2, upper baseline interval 32.5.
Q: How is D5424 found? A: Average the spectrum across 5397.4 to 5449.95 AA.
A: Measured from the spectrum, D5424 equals 31.8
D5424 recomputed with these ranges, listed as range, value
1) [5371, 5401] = 31.8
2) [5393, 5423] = 31.1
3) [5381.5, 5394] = 32.2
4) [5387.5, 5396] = 31.7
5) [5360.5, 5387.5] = 32.5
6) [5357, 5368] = 33.4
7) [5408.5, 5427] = 32.4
